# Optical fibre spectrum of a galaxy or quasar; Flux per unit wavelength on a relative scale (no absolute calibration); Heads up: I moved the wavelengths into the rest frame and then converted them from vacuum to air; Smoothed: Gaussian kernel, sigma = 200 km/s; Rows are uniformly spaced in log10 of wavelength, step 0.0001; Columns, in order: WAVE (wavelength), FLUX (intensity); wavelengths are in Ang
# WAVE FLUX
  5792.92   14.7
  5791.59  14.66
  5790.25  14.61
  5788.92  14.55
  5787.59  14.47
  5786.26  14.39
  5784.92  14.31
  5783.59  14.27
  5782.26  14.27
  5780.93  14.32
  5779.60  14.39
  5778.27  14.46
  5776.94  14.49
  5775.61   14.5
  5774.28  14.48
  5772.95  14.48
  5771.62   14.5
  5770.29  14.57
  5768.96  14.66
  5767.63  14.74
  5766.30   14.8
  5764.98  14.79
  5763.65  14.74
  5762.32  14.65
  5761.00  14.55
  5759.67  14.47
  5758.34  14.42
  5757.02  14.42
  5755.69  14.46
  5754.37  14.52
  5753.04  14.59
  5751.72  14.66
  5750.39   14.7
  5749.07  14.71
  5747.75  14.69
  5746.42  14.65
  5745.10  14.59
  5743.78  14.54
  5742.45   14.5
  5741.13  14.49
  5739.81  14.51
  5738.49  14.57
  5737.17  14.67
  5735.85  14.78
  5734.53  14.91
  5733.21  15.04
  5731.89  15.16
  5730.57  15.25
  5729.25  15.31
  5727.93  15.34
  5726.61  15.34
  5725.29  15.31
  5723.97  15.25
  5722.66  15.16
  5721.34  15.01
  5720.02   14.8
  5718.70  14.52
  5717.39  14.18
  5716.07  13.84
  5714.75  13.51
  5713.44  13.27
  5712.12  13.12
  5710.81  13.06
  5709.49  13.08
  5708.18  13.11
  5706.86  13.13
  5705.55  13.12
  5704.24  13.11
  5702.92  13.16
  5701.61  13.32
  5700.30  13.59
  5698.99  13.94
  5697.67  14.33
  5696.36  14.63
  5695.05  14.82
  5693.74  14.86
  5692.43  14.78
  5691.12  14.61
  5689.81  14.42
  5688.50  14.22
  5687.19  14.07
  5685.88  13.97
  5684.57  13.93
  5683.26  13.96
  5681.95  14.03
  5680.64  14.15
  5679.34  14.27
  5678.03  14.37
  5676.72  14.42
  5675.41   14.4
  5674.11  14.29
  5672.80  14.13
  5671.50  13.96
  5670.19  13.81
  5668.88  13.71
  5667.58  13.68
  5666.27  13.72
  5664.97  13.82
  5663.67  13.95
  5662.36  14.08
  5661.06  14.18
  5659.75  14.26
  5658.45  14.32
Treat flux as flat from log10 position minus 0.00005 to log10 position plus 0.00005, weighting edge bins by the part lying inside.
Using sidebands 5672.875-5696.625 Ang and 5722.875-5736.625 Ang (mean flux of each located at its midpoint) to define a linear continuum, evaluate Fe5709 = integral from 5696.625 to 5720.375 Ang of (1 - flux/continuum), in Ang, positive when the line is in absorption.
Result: 1.9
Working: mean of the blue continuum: 14.3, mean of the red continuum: 15.2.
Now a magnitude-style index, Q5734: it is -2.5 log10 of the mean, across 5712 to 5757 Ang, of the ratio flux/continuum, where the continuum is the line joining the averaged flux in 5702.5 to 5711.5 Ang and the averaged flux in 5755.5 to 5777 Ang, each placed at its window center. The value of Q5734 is -0.07 mag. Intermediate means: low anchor 13.1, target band 14.7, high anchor 14.6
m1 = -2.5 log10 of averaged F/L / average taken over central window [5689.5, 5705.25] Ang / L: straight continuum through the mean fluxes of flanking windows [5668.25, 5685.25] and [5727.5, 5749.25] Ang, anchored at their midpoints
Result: 0.02 mag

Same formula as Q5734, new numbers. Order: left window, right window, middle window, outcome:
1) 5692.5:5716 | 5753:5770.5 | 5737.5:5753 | -0.021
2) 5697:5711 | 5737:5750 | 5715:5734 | -0.069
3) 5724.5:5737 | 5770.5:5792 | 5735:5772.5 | 0.016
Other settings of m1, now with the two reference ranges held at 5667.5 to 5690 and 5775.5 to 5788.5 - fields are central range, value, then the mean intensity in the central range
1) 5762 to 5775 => -0.02 mag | 14.6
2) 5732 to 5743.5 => -0.03 mag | 14.7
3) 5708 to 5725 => 0.01 mag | 14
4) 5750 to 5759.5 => -0.02 mag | 14.5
